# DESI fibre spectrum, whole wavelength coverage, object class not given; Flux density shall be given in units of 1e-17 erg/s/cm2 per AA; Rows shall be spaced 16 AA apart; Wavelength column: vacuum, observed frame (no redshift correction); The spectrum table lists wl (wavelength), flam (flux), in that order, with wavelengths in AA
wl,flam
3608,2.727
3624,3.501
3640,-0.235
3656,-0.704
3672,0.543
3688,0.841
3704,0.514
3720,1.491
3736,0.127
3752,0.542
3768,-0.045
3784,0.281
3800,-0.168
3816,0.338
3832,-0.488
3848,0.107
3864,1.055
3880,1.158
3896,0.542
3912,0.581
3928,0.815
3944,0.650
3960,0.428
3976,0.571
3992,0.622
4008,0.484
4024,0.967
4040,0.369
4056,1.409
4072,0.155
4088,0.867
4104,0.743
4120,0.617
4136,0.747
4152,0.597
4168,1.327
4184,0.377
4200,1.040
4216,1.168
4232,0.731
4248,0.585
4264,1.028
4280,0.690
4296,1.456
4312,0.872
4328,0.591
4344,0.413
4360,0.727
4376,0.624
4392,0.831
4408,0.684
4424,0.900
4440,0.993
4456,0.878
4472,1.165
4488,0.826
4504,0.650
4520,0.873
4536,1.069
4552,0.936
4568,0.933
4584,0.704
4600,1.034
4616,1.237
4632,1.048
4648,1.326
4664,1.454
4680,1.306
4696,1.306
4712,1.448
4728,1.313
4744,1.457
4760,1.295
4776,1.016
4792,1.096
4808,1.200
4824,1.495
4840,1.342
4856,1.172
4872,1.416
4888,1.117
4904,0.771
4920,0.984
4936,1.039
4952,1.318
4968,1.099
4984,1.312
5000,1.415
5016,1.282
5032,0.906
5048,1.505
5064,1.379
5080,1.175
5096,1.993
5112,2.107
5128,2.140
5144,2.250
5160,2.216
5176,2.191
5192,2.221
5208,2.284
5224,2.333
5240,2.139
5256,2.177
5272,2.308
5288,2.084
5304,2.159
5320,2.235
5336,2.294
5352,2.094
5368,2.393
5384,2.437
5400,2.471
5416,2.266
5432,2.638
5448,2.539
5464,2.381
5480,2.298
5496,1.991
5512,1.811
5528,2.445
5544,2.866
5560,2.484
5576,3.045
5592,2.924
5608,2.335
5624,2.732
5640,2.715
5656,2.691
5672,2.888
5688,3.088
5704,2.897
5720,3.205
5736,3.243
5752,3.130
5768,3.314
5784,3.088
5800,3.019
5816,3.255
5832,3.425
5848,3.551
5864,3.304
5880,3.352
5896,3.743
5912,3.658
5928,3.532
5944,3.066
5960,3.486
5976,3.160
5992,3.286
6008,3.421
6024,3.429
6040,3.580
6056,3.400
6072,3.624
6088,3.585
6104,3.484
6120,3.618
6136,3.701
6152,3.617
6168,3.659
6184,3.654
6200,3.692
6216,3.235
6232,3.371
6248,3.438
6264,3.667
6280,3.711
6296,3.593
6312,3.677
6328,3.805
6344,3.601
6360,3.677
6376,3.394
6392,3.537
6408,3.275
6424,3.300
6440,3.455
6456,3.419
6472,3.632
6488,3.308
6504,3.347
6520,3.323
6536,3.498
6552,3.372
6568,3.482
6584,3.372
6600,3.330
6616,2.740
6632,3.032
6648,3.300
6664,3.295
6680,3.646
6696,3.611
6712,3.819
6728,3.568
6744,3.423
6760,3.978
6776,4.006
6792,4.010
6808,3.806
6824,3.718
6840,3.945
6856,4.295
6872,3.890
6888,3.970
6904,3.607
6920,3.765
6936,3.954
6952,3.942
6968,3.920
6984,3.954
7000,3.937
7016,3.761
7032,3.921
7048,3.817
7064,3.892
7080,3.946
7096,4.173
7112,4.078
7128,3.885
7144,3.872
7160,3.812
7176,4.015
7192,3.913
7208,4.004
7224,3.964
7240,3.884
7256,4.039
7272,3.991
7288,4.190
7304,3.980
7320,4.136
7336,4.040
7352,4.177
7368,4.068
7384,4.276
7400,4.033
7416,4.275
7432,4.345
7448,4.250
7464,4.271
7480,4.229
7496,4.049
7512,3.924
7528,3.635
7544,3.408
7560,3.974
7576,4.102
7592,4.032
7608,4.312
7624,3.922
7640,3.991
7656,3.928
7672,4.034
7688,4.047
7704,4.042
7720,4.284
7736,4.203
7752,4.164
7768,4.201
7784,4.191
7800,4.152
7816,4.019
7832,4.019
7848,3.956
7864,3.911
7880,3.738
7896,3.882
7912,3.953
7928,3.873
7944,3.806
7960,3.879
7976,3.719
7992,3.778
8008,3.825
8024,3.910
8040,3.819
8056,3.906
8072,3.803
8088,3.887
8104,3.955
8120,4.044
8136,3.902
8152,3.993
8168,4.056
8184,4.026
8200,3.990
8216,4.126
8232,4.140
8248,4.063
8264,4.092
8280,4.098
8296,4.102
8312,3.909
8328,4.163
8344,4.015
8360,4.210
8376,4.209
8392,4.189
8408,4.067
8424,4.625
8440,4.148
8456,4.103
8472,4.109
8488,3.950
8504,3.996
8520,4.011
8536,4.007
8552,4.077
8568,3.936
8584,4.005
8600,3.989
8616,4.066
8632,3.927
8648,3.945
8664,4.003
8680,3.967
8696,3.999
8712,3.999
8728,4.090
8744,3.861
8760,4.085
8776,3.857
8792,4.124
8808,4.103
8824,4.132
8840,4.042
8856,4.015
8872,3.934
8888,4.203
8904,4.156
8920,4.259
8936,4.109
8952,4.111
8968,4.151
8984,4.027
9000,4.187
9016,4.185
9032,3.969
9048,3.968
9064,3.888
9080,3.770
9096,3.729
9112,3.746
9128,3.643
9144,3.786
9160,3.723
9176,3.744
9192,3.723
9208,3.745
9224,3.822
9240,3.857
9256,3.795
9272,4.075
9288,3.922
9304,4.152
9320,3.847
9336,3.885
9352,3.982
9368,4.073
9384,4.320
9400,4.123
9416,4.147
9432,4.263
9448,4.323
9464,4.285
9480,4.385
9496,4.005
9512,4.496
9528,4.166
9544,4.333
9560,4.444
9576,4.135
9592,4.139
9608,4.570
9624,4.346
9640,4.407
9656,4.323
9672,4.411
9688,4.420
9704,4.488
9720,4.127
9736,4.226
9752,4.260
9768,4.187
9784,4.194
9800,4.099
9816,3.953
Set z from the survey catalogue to 0.279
